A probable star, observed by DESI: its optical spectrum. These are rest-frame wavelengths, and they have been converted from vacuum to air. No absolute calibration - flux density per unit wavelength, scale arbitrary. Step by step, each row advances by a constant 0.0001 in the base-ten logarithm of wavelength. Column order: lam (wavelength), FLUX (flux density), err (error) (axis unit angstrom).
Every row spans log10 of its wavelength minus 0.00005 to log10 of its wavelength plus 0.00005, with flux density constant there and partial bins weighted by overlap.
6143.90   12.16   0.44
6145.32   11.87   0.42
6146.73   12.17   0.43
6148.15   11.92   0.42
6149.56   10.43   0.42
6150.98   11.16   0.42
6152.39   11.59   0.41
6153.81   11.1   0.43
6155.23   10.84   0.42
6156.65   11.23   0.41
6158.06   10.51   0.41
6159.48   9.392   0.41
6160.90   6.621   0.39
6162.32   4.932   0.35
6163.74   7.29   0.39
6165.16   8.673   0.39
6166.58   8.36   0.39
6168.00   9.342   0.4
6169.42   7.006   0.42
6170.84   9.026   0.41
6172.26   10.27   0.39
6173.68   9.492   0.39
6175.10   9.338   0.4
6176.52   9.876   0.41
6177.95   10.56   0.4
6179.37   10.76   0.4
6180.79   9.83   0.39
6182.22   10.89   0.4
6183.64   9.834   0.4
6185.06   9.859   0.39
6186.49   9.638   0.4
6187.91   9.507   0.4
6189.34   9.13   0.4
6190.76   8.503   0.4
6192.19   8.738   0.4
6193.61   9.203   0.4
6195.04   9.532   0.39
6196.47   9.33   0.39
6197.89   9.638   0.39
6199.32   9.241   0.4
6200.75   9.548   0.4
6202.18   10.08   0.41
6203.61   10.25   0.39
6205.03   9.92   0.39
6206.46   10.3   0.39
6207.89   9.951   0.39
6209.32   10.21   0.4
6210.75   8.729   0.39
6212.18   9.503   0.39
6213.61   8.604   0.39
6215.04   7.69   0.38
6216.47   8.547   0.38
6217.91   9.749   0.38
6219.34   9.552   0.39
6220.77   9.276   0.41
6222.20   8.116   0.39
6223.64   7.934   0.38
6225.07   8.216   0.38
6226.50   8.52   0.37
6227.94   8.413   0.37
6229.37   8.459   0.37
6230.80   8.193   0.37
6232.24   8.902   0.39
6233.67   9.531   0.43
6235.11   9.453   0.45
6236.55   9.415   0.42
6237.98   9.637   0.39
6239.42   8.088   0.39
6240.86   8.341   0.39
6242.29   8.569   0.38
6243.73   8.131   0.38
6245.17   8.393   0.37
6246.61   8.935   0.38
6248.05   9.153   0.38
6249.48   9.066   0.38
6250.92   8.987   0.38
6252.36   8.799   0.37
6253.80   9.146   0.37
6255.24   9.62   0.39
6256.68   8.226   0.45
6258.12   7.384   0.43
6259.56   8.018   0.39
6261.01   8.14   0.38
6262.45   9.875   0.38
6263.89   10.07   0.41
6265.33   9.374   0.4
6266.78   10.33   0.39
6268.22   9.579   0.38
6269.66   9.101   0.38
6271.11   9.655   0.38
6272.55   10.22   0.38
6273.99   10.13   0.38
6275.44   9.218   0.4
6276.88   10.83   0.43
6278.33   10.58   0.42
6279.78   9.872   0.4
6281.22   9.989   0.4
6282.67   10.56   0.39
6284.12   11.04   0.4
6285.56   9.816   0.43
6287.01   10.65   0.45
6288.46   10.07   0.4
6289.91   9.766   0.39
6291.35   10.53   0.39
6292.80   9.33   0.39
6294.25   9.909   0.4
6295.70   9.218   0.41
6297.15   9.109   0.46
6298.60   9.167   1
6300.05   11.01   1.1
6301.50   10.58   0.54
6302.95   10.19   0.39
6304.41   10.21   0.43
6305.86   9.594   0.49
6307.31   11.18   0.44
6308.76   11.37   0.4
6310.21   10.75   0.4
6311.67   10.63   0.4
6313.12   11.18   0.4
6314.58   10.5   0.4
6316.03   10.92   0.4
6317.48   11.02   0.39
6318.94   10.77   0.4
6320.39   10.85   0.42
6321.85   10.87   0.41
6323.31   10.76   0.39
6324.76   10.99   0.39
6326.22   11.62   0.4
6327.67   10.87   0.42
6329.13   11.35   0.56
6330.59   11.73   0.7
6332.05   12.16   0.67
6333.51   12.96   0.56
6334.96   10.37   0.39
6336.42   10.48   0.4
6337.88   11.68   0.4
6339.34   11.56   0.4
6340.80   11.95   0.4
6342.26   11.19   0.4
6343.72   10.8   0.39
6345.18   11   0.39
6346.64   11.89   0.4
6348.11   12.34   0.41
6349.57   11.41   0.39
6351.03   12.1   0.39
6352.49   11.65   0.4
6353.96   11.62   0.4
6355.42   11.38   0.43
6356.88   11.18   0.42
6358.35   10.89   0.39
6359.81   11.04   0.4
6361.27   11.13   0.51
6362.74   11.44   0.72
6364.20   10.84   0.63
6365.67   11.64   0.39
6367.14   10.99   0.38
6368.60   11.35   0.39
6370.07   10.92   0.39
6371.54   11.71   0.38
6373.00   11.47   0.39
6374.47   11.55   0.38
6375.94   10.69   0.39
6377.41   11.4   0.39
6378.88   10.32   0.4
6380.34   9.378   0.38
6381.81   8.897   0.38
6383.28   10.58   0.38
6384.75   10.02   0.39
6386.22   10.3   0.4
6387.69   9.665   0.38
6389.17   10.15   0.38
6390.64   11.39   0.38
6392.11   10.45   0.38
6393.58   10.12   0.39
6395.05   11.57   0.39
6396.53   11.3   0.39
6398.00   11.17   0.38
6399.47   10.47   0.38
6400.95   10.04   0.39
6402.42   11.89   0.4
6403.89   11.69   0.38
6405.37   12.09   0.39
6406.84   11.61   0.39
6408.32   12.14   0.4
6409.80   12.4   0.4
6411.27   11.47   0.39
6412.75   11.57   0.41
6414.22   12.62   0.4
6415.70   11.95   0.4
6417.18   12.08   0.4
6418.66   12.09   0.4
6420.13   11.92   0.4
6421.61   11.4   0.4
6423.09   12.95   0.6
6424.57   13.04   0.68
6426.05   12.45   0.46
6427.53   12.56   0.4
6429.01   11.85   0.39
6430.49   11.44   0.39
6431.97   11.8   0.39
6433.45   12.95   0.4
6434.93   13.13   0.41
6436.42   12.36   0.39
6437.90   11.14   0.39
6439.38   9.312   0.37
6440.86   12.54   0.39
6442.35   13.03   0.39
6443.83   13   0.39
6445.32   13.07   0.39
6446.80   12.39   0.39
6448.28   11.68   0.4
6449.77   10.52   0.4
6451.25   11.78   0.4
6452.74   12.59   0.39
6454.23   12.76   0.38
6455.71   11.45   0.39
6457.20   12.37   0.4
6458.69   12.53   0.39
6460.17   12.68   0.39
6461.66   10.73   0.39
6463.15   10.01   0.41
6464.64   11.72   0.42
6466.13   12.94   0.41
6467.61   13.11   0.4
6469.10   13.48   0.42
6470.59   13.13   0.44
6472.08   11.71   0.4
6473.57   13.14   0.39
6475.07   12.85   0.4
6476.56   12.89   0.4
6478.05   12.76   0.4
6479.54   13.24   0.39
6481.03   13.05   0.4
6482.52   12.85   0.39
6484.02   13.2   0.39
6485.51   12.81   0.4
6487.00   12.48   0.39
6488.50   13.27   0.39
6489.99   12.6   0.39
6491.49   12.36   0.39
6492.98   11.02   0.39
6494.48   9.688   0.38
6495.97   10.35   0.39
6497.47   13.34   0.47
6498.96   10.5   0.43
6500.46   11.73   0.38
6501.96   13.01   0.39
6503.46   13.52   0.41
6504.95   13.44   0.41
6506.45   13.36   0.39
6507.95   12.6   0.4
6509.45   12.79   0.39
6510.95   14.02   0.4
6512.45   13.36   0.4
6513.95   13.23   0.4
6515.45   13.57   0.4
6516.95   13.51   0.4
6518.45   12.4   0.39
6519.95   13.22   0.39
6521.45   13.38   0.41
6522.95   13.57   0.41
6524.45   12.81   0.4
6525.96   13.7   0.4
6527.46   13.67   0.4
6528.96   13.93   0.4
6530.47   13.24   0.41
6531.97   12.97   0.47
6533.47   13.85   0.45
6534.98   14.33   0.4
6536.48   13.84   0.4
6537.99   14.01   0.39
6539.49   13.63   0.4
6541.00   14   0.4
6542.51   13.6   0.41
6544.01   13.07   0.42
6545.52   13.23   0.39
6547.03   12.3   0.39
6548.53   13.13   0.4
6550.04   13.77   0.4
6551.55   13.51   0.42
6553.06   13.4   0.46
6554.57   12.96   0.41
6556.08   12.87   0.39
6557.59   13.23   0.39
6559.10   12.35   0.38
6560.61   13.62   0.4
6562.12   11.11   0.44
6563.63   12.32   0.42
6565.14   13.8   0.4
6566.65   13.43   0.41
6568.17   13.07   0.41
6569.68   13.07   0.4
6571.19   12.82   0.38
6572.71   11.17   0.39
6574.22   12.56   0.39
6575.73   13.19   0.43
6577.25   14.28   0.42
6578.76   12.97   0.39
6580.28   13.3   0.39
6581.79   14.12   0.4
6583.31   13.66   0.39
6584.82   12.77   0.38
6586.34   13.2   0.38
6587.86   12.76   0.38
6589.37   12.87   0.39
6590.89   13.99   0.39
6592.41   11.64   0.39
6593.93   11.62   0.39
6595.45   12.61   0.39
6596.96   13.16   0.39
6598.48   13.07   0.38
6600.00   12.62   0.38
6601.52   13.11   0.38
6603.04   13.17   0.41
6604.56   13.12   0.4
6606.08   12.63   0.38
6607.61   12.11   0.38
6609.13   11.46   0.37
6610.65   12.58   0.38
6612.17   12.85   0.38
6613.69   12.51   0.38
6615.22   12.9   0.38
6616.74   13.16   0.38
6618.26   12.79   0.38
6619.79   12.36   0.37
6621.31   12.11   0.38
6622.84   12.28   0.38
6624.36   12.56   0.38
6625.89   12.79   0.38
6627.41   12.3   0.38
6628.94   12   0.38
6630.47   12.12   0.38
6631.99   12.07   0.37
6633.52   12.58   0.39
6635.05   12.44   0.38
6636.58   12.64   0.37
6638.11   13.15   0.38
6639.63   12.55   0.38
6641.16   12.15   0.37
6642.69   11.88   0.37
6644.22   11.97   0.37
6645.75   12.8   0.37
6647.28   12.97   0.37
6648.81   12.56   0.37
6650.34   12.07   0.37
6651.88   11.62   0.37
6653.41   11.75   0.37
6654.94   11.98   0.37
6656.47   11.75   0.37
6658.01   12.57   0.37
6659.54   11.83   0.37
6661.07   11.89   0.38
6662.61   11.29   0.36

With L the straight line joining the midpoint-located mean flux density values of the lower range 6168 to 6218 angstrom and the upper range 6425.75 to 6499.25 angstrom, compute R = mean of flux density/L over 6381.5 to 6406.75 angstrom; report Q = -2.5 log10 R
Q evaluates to 0.08 mag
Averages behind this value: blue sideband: 9.49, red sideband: 12.2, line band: 10.7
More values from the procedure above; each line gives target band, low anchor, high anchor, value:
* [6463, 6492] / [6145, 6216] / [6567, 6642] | -0.08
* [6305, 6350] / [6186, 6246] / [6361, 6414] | -0.09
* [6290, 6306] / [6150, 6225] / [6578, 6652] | 0.03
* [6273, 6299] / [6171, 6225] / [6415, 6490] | 0.05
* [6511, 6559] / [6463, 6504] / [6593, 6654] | -0.08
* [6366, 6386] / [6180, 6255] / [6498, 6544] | 0.06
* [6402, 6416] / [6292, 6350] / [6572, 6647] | -0.05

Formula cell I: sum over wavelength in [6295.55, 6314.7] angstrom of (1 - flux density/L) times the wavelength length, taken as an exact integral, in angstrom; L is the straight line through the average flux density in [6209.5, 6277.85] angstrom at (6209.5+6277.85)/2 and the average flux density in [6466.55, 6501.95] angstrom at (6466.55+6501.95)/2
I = -1.0 angstrom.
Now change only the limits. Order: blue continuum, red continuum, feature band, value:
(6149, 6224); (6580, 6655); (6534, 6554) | -2.4 angstrom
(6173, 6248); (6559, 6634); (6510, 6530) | -2.3 angstrom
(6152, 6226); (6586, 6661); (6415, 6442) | -2.5 angstrom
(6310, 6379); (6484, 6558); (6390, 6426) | 0.7 angstrom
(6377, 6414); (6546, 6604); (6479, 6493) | -1.0 angstrom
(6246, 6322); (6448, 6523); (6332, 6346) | -1.0 angstrom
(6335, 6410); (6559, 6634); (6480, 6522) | -2.2 angstrom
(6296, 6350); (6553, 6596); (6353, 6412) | 2.2 angstrom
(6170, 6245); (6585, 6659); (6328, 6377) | -4.8 angstrom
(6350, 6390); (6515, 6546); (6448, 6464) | 0.7 angstrom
